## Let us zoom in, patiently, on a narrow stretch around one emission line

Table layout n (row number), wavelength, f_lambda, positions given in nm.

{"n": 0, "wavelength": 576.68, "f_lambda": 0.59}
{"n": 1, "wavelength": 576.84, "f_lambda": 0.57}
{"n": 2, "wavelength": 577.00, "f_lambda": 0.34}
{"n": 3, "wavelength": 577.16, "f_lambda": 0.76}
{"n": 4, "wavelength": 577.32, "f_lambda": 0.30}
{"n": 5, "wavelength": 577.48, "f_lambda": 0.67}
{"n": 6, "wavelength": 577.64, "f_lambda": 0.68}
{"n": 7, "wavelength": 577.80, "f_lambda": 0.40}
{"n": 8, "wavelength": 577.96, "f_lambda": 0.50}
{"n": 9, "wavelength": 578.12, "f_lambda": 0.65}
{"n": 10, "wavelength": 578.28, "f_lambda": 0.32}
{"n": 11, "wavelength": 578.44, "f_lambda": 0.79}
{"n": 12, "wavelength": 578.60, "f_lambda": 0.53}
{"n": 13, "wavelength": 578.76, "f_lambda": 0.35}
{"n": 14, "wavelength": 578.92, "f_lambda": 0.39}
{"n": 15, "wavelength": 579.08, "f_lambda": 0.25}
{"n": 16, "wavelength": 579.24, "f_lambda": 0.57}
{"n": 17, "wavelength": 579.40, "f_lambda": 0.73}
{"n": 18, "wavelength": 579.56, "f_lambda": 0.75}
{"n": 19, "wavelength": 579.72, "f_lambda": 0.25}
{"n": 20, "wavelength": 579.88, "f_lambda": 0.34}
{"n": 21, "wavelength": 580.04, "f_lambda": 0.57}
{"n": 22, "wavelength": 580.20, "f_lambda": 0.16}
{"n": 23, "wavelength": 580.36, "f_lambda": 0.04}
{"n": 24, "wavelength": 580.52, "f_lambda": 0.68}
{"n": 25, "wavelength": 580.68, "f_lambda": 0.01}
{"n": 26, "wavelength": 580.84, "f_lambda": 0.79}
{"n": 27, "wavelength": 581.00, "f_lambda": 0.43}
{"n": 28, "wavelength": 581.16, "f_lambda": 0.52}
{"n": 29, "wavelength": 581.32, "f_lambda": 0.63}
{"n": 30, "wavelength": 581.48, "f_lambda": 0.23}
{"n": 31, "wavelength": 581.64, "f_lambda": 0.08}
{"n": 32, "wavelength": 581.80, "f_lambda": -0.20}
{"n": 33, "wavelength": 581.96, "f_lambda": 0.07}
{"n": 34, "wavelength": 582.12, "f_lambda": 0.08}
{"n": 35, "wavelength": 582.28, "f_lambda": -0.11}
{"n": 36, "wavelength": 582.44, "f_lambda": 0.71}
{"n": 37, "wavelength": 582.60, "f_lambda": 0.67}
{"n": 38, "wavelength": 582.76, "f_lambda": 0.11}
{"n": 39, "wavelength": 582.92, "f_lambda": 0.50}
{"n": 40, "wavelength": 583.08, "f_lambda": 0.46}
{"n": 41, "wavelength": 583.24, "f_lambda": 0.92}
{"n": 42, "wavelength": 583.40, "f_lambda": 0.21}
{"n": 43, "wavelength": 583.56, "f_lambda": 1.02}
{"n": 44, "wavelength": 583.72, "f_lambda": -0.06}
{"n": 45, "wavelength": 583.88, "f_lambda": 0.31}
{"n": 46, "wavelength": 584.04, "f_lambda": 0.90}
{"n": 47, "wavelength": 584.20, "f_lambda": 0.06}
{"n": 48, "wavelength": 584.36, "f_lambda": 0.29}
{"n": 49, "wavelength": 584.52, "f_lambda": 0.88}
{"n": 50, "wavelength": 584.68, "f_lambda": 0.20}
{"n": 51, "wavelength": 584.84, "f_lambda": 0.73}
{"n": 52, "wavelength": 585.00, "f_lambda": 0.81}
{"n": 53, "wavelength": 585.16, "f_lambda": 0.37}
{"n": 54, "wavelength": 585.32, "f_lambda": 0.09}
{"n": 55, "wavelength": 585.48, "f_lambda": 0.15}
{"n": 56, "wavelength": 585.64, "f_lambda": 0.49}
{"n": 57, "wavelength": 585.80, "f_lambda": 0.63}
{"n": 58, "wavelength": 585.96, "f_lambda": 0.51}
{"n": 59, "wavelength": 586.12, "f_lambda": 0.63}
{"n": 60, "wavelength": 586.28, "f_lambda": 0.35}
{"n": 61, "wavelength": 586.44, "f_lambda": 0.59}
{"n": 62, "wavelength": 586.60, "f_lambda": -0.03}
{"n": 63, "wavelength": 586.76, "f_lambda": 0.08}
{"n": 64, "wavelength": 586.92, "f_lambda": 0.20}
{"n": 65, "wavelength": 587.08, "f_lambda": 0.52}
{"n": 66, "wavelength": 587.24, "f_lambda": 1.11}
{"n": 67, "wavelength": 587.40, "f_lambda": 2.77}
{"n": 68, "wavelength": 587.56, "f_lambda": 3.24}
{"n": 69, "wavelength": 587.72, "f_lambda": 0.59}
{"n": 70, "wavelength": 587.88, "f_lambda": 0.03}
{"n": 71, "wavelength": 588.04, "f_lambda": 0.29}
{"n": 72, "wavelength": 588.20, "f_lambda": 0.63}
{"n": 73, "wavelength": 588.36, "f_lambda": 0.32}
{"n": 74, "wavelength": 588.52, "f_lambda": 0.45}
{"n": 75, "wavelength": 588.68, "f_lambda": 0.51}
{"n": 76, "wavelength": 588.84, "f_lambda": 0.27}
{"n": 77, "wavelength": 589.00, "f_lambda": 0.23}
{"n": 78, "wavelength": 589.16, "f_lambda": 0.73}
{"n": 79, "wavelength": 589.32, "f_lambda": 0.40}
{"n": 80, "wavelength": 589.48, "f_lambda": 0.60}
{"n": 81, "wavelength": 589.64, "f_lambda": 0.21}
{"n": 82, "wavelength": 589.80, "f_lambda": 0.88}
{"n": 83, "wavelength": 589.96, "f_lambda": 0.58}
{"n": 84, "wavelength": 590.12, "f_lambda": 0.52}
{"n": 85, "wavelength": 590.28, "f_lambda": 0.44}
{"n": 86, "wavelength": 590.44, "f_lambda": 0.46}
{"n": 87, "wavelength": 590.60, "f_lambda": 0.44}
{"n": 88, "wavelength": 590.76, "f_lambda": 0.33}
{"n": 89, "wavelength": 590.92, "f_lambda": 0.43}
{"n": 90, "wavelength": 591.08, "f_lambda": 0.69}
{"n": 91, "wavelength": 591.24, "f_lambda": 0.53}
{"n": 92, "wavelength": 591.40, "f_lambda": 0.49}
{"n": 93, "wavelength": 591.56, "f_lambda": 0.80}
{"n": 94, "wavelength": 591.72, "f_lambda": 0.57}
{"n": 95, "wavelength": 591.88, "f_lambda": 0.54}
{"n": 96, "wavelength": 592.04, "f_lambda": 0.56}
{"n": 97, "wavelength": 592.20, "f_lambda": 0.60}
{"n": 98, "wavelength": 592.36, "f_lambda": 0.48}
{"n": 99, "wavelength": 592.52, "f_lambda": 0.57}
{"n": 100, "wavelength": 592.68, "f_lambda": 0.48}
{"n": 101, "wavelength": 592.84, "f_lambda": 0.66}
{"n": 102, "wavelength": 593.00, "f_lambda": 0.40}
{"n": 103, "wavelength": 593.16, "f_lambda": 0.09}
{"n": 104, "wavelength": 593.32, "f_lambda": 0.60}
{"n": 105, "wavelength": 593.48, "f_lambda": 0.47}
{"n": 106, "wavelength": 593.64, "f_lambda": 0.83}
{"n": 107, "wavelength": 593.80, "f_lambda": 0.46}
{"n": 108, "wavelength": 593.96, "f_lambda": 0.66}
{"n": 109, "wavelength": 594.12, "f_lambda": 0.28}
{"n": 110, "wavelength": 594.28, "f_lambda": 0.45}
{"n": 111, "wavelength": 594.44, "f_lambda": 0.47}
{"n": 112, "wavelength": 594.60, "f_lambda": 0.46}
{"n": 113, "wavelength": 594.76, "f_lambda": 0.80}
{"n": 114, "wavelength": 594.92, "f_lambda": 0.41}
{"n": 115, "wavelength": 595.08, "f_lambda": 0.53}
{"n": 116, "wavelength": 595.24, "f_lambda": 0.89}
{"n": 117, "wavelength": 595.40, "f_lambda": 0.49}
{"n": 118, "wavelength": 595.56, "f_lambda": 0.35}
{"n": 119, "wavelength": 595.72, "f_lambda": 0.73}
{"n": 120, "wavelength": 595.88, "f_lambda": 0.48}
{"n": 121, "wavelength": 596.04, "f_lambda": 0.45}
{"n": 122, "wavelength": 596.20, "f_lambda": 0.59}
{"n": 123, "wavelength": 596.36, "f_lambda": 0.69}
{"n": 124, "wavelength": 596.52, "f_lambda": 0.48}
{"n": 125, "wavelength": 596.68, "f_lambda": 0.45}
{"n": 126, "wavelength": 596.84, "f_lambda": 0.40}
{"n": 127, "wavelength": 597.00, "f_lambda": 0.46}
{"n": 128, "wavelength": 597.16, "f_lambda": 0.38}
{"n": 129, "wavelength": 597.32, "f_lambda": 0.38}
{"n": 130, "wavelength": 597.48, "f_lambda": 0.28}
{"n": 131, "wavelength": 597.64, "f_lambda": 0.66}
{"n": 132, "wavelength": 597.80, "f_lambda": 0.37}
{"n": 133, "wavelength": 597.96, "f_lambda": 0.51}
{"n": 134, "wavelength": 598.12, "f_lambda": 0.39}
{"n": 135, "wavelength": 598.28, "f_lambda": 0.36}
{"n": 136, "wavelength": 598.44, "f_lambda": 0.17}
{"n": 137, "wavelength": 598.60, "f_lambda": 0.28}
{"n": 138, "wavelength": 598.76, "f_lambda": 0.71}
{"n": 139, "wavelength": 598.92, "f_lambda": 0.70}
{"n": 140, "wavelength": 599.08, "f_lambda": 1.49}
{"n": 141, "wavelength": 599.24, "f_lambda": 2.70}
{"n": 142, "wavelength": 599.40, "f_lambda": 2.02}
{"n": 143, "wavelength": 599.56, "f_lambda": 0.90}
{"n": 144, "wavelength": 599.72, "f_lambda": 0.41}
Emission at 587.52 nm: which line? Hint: H-beta 4861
